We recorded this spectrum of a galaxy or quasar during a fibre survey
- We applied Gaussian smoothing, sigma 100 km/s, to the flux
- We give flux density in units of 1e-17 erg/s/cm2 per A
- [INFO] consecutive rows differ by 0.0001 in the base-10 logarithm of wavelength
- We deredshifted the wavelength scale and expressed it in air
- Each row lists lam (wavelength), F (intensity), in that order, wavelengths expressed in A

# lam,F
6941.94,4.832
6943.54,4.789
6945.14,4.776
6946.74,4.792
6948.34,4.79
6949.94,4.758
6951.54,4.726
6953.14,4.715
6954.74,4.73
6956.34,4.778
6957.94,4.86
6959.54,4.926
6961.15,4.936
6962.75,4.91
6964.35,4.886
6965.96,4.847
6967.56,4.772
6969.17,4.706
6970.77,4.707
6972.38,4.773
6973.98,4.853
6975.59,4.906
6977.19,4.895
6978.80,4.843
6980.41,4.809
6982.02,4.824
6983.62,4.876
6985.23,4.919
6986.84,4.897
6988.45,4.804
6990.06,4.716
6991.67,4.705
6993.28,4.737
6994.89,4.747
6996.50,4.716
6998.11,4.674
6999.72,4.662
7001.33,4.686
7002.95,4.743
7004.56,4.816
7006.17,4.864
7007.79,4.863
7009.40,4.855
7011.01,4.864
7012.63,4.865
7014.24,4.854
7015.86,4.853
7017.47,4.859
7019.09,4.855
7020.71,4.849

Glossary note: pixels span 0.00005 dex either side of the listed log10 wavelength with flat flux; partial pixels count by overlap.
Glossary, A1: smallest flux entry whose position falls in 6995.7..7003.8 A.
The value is 4.662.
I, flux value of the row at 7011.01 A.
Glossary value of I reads 4.864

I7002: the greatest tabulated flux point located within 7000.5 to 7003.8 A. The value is 4.743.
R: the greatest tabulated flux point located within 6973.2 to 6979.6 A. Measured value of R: 4.906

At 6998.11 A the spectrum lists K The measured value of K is 4.674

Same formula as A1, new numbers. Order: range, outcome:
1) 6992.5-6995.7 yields 4.737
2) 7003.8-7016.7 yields 4.816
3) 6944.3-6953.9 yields 4.715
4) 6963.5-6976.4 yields 4.706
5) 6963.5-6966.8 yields 4.847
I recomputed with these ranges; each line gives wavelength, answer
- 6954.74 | 4.73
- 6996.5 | 4.716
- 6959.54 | 4.926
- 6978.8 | 4.843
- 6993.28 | 4.737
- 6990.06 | 4.716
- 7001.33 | 4.686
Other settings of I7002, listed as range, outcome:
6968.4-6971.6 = 4.707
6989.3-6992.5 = 4.716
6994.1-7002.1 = 4.747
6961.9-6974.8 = 4.91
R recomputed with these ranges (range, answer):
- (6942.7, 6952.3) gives 4.792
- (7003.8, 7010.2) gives 4.864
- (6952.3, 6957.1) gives 4.778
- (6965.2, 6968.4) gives 4.847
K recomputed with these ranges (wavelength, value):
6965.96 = 4.847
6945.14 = 4.776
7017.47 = 4.859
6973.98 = 4.853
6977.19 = 4.895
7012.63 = 4.865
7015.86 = 4.853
